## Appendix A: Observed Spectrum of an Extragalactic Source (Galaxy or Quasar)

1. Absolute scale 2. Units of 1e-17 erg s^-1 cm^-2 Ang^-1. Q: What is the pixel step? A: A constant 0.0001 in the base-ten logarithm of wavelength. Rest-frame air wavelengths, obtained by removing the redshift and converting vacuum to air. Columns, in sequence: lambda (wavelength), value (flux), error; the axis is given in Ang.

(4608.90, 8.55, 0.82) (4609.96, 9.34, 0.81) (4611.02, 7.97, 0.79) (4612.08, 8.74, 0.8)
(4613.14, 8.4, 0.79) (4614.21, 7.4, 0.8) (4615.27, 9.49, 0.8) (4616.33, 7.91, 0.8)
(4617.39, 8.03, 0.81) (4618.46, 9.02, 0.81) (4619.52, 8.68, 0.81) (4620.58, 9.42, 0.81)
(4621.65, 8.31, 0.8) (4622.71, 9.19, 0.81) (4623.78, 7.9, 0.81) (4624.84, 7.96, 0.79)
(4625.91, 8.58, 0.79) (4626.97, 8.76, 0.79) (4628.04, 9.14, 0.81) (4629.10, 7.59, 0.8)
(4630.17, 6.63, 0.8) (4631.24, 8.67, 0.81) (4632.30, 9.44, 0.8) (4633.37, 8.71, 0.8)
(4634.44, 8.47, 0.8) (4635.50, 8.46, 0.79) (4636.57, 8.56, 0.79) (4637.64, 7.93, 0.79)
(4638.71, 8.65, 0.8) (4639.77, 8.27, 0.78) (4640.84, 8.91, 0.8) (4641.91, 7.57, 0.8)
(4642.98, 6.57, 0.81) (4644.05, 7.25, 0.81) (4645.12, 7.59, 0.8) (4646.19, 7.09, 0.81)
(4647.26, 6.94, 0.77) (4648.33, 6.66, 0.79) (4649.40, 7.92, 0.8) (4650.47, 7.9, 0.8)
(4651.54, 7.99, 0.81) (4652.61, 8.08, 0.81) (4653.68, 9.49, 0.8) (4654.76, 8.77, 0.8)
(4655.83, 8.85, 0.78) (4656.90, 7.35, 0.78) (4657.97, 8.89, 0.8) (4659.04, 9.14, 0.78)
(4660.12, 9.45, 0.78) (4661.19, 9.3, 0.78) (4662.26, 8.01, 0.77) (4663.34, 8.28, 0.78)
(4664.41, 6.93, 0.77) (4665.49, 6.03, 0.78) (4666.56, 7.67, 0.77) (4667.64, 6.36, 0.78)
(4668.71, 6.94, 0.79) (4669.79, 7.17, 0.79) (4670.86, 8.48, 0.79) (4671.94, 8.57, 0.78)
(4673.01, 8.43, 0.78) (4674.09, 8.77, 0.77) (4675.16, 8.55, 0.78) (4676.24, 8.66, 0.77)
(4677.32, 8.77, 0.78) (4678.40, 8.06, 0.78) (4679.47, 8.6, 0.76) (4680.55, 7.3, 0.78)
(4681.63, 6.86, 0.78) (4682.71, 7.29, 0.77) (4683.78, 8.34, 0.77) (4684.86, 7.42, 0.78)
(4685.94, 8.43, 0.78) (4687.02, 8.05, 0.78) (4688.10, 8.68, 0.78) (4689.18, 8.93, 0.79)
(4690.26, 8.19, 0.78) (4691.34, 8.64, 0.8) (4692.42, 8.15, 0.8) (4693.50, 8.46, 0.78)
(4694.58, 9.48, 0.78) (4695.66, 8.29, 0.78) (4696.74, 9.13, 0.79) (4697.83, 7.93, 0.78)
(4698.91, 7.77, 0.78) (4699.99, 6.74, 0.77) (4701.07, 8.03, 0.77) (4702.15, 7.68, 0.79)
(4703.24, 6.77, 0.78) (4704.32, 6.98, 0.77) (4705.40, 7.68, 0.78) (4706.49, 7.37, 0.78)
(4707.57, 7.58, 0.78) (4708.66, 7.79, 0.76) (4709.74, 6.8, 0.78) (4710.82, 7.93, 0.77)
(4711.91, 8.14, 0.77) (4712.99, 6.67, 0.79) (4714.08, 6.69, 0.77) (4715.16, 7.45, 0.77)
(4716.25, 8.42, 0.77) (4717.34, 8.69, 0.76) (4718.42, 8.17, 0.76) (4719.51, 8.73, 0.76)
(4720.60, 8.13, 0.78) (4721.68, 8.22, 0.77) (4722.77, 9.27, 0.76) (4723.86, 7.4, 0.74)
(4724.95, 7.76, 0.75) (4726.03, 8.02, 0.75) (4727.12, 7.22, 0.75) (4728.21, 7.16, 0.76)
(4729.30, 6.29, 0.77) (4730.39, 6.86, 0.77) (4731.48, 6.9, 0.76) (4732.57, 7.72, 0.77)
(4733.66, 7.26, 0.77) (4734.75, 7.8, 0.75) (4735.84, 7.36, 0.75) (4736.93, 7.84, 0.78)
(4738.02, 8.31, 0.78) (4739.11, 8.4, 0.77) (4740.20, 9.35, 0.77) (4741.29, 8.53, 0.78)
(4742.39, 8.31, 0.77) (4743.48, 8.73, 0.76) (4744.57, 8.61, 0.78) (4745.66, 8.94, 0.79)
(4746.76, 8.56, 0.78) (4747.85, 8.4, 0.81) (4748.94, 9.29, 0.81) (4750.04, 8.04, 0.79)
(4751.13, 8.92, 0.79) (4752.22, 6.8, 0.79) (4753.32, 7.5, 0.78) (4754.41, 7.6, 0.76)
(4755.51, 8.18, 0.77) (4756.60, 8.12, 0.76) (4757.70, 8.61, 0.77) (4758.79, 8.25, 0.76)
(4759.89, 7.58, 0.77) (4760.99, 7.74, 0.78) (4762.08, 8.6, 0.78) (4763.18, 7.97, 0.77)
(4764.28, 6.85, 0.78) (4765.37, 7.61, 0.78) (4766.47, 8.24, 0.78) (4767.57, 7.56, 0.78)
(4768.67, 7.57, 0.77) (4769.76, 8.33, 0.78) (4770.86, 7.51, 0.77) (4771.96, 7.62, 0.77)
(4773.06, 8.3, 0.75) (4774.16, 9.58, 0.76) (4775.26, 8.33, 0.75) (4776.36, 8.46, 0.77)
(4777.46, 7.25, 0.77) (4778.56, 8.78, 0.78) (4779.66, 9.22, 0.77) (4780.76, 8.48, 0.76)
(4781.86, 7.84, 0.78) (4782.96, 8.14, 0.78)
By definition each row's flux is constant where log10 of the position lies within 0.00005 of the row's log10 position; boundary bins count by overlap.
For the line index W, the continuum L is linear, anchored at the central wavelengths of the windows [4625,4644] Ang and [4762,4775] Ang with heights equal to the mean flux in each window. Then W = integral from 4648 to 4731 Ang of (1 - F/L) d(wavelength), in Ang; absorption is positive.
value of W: 1.89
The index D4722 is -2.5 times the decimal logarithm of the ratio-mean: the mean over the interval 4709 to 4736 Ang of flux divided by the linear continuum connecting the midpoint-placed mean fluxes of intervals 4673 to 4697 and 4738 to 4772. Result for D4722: 0.08 mag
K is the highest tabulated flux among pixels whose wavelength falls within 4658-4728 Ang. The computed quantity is 9.48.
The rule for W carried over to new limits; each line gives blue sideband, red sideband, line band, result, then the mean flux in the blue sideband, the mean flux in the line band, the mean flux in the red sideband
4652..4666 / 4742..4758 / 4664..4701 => 1.5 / 8.35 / 8.01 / 8.3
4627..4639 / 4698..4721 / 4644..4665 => 0.2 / 8.39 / 8.11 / 7.63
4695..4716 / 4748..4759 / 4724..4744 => 0.4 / 7.57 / 7.76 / 8.14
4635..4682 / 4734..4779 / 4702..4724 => 0.9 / 8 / 7.75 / 8.15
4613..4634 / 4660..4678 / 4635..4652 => 1.0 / 8.46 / 7.76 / 7.99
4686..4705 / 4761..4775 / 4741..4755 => -0.5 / 8.12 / 8.32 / 7.98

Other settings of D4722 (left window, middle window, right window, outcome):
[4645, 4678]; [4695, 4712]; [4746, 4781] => 0.057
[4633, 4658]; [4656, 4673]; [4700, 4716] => -0.016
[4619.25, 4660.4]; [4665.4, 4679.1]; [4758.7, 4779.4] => 0.031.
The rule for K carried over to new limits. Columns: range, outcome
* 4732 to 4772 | 9.35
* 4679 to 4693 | 8.93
